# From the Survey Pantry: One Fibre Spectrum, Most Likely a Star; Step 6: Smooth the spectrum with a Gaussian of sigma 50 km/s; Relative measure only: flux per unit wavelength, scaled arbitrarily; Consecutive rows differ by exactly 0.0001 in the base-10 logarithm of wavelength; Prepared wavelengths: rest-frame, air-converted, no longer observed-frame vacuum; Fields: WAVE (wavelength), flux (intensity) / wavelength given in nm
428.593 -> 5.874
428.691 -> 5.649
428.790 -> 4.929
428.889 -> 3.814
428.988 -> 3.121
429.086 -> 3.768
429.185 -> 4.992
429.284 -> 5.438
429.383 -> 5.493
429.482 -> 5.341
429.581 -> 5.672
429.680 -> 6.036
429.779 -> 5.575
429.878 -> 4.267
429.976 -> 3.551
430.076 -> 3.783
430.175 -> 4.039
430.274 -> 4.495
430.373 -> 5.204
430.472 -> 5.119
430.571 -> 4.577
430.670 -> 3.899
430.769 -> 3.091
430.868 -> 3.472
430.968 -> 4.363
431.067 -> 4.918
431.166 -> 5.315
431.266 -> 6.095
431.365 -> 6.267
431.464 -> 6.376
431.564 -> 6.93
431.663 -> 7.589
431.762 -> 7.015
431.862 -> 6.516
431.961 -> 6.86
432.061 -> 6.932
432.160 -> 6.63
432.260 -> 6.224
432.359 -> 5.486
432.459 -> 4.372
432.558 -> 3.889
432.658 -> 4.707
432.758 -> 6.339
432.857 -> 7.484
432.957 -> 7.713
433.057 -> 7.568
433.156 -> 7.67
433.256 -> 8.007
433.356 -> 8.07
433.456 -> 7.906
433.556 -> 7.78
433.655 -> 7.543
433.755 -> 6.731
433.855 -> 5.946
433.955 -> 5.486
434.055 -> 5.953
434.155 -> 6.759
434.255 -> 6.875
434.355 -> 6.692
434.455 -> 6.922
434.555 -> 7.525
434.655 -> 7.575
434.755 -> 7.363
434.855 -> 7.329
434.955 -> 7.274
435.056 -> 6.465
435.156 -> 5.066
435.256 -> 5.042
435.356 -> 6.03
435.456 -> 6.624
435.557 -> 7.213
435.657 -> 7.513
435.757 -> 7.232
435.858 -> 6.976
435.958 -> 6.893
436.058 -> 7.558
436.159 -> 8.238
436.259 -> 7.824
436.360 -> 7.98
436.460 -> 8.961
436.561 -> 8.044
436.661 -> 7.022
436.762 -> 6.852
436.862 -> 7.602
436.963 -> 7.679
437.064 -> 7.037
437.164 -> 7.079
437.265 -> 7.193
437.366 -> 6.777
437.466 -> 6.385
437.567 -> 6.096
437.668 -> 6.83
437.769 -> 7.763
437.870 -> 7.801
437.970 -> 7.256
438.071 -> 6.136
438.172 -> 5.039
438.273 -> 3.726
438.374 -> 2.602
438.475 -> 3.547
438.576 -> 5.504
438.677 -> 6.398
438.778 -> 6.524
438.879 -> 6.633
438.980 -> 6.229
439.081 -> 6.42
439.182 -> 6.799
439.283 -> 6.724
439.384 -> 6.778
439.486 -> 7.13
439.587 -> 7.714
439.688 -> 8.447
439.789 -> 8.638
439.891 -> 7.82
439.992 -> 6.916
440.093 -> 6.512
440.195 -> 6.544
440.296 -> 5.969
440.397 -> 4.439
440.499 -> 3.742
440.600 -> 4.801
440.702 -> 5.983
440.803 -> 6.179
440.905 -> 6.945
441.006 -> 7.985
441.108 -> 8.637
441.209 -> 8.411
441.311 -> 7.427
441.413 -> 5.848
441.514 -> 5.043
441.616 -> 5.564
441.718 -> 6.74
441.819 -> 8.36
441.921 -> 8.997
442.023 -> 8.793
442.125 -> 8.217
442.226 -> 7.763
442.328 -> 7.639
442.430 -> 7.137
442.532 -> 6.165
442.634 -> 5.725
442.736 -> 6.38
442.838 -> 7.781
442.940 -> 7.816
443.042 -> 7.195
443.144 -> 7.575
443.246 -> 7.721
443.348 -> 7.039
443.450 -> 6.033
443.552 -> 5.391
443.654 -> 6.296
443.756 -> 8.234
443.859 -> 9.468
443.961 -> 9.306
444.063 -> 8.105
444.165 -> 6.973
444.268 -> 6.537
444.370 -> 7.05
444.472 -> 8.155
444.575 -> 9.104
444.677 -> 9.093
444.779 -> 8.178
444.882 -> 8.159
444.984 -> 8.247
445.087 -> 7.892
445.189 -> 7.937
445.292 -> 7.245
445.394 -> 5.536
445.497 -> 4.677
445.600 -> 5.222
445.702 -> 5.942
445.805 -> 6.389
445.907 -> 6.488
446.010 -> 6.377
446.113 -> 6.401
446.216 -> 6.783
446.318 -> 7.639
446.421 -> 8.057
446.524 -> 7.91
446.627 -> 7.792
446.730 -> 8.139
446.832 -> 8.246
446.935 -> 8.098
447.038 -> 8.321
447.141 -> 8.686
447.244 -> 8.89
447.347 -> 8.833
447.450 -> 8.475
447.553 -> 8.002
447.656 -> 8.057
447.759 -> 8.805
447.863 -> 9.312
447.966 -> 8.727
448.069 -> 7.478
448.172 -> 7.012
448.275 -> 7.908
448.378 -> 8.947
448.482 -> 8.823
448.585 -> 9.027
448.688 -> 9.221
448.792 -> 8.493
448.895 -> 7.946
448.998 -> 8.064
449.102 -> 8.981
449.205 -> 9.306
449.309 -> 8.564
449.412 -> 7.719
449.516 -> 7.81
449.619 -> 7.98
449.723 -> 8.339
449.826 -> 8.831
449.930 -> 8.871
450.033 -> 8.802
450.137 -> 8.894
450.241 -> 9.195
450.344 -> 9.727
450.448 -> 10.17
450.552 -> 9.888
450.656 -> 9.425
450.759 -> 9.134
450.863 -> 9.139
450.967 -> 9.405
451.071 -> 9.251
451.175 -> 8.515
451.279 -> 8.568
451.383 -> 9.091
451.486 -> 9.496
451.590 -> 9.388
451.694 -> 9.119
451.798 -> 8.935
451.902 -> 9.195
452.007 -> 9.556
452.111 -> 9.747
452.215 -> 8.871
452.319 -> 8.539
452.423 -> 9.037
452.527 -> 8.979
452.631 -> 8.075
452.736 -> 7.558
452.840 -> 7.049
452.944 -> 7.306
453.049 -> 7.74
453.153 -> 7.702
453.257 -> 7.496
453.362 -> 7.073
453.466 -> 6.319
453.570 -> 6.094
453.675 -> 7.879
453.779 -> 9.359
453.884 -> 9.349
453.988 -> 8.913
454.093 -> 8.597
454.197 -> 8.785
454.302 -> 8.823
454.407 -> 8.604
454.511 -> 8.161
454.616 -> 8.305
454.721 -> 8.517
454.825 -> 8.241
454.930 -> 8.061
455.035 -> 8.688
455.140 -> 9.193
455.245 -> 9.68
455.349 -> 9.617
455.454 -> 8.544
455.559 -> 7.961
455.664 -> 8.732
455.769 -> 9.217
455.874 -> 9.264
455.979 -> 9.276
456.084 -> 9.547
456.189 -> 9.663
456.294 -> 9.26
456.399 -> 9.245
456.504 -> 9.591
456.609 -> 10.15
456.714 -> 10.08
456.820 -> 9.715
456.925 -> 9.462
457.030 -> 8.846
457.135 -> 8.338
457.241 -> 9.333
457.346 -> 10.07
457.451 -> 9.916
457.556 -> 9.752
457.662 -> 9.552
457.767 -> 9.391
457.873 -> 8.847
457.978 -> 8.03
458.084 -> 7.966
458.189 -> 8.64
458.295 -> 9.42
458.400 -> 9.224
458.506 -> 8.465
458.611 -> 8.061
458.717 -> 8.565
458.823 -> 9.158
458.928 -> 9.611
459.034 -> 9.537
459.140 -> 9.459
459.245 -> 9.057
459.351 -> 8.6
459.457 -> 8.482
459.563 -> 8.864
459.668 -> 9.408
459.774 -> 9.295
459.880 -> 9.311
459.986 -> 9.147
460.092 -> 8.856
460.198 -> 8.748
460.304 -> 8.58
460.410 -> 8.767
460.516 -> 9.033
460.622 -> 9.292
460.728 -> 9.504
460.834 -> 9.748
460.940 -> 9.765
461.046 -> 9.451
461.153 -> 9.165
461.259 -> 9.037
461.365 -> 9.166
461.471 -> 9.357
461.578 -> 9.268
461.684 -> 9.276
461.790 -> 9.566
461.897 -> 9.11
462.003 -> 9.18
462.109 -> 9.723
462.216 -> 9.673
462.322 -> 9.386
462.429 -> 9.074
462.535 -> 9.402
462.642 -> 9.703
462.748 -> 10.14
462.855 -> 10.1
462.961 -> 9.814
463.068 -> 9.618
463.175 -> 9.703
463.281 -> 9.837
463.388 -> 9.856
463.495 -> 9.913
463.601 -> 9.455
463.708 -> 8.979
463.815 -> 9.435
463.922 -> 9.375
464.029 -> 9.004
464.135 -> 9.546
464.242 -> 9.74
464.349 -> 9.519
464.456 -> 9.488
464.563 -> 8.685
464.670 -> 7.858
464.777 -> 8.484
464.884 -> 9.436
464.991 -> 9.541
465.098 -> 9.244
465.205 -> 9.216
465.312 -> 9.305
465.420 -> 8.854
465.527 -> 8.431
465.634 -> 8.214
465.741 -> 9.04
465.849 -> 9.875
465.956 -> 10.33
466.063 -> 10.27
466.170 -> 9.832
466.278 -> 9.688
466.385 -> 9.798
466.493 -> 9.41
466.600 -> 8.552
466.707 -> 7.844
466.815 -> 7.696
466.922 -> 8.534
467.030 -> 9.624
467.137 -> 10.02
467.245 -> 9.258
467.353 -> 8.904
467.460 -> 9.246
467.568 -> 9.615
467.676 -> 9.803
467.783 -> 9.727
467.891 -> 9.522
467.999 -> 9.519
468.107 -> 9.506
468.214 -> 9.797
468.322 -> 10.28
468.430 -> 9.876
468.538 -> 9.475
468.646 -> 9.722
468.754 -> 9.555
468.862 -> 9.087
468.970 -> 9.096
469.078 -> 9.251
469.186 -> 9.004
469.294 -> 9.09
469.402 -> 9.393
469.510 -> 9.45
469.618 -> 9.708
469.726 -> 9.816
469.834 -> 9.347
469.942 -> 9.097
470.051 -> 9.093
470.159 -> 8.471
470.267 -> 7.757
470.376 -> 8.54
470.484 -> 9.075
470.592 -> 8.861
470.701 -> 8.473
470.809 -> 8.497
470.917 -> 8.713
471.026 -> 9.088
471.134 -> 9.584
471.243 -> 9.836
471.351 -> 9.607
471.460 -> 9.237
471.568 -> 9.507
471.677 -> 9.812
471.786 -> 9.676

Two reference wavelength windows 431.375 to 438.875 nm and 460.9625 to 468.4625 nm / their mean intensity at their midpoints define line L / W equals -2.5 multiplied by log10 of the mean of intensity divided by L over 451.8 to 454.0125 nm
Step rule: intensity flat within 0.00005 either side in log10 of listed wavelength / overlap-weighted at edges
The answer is 0.015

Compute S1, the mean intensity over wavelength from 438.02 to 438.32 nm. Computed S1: 4.98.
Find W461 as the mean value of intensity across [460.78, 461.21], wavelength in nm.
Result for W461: 9.52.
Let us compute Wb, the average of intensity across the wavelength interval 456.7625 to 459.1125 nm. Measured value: 9.09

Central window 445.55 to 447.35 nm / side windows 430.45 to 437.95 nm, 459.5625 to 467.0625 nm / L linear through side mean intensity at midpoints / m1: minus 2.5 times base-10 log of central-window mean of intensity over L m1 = 0.05 mag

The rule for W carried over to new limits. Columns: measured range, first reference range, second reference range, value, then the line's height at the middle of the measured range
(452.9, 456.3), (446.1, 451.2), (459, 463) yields 0.05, 8.9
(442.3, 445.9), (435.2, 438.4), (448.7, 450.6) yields 0.10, 7.94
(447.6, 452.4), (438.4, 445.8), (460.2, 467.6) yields -0.13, 7.83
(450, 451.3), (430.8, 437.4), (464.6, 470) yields -0.16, 8.02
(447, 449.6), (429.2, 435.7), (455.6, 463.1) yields -0.07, 7.94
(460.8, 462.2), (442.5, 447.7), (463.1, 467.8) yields -0.05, 8.92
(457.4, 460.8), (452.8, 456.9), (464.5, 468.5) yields -0.02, 8.86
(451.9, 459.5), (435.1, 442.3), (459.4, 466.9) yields -0.03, 8.51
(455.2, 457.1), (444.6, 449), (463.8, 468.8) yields -0.10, 8.53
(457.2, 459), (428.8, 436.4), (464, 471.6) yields -0.09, 8.37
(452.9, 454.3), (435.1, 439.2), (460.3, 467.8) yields 0.05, 8.28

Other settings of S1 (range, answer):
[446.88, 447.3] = 8.49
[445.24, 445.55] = 5.8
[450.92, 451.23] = 9.04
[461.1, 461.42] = 9.14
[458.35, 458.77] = 8.57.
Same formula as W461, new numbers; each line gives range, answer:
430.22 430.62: 4.84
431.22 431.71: 6.66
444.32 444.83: 8.33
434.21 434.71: 7.13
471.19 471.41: 9.71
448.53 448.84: 8.91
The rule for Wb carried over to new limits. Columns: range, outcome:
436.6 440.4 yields 6.57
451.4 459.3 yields 8.82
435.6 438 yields 7.36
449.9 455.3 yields 8.66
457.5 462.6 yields 9.13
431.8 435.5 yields 6.63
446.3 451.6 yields 8.64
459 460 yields 9.11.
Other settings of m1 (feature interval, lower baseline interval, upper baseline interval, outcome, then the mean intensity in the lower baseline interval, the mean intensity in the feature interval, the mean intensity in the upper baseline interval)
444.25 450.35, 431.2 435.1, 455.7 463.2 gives 0.02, 6.73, 7.99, 9.26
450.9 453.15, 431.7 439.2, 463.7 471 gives -0.09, 6.69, 8.71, 9.21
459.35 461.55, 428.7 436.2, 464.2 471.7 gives -0.07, 6.02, 9.13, 9.24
